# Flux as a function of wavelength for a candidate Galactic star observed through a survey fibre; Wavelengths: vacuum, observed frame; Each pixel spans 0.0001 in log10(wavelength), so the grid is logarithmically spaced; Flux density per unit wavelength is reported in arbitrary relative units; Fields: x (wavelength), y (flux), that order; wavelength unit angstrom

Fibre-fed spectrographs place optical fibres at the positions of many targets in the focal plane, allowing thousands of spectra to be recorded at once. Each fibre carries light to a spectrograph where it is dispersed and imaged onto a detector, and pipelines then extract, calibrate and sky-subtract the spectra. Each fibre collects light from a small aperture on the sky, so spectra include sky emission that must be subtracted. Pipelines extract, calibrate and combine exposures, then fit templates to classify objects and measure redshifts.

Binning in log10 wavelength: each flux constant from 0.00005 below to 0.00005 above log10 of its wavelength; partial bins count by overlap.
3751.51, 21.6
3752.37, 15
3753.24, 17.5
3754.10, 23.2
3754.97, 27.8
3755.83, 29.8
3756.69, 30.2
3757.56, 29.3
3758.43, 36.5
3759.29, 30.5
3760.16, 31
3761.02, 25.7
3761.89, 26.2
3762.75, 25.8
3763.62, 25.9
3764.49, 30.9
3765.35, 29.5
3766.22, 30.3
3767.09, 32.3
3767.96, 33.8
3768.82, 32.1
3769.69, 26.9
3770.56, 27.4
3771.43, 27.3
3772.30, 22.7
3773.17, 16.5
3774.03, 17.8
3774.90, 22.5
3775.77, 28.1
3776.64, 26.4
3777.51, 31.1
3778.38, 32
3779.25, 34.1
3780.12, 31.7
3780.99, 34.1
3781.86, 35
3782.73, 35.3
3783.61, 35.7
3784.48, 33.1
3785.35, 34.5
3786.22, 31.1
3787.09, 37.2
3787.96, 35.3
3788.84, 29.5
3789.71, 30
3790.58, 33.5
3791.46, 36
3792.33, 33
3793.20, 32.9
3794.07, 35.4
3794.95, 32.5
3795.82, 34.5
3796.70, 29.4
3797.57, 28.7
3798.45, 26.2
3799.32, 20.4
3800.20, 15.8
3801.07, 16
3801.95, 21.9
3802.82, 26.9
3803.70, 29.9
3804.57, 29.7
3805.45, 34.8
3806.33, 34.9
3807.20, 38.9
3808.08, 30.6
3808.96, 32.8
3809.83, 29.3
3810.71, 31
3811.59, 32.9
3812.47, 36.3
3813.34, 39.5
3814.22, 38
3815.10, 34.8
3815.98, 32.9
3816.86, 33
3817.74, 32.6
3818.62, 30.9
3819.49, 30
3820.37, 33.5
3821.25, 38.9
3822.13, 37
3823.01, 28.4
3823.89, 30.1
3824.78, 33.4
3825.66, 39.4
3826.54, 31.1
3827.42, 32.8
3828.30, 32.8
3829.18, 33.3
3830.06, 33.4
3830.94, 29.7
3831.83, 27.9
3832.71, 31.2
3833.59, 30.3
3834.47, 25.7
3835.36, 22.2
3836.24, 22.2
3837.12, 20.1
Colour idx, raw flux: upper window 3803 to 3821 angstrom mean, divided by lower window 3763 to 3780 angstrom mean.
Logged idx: 1.2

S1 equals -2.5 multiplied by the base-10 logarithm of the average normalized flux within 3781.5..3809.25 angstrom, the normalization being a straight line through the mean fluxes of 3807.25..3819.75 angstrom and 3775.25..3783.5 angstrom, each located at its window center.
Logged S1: 0.058 mag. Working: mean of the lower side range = 32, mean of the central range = 30.9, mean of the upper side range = 33.4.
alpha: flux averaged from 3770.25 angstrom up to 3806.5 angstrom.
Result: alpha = 29.5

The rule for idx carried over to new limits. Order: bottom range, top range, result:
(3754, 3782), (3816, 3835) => 1.12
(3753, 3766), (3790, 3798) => 1.16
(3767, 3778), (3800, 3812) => 1.11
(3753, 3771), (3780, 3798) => 1.15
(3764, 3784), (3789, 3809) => 1.02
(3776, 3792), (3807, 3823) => 1.02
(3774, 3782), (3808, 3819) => 1.13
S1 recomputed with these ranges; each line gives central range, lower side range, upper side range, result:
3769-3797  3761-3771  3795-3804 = -0.14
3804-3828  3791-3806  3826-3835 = -0.13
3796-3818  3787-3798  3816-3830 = 0.09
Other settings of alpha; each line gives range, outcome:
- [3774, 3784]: 30.8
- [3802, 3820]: 32.8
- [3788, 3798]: 32.4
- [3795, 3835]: 31.1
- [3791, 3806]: 28.5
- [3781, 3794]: 33.8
